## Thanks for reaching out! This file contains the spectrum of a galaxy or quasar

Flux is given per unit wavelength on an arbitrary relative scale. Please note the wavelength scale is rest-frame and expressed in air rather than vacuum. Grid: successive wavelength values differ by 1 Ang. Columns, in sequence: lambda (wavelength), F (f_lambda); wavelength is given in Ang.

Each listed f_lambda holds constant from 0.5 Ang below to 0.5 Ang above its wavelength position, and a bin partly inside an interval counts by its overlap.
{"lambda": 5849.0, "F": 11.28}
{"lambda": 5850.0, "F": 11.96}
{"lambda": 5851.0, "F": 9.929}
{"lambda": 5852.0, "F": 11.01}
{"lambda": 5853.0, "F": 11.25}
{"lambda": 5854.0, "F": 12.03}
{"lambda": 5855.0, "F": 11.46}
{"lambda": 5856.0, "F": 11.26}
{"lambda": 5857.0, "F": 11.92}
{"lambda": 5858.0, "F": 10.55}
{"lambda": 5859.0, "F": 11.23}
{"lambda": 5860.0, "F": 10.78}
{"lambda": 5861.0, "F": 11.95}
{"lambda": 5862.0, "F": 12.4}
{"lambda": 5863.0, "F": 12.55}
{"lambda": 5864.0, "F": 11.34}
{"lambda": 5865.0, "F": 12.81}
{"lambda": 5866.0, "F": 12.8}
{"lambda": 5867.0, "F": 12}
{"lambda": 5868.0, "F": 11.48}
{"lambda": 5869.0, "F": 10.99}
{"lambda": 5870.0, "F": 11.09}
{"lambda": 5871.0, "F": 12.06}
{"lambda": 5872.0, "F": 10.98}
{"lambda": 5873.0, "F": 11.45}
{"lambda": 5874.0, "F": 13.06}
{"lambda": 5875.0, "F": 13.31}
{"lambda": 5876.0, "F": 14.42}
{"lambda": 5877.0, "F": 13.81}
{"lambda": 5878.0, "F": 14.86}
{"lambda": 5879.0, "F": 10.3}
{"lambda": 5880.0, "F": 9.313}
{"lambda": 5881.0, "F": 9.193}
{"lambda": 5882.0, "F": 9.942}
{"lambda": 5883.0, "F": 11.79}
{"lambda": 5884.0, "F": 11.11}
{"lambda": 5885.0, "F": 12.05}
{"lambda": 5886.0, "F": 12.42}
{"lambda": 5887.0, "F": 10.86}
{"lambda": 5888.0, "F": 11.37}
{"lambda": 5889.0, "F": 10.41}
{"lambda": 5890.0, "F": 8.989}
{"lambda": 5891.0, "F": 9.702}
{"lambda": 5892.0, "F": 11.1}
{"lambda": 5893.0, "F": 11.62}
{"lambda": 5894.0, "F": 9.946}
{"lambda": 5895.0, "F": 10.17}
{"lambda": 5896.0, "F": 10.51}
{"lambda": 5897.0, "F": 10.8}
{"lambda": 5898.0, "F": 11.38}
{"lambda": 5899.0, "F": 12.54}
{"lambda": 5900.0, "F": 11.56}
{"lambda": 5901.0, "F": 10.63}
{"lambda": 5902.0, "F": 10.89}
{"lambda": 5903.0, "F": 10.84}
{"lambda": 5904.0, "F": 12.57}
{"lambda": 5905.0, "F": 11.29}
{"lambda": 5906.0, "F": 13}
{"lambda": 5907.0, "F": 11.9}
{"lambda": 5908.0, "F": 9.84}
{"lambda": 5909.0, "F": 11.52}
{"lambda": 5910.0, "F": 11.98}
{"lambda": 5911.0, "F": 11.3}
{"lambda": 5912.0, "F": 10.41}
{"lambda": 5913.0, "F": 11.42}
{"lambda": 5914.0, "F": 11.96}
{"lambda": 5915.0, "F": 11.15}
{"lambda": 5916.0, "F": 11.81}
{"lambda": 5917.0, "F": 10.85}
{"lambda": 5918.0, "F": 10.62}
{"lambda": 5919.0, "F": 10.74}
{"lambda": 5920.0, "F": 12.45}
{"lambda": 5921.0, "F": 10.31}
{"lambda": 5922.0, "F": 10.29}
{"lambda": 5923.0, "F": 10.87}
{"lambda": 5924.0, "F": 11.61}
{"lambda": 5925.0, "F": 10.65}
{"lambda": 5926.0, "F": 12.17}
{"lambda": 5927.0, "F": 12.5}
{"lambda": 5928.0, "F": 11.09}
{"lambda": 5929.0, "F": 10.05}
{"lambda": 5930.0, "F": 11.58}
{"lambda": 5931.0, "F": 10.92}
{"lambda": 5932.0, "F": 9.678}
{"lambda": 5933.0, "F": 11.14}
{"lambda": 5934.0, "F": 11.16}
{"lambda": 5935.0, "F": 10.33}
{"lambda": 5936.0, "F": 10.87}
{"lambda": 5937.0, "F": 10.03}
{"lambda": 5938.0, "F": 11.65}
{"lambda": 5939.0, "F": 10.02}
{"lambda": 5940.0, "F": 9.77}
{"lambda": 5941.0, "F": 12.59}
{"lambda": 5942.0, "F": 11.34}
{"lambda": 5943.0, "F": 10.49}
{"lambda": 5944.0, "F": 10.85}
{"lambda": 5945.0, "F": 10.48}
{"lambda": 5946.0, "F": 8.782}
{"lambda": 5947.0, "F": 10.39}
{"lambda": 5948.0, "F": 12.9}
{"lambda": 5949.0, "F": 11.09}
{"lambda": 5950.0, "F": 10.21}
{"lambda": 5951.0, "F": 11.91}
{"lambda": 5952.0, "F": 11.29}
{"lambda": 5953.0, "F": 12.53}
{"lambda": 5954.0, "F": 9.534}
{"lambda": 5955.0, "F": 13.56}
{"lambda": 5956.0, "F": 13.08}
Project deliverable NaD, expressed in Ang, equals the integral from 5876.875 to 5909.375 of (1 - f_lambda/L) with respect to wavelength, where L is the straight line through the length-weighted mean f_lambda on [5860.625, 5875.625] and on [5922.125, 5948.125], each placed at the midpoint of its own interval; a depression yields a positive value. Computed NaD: 1.3 Ang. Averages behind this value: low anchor 12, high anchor 10.9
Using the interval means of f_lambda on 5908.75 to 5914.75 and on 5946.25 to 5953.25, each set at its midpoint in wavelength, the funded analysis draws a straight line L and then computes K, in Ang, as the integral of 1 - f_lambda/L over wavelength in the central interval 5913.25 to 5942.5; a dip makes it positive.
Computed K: 0.9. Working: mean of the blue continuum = 11.4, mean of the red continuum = 11.3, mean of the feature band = 11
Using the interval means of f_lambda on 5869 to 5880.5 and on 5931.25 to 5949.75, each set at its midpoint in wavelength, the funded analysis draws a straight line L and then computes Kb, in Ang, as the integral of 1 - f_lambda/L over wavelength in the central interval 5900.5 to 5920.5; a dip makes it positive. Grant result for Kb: 0.1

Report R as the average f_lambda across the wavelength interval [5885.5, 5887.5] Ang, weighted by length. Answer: 11.6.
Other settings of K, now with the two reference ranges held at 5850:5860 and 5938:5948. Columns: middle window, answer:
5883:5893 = 0.0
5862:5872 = -0.7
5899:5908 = -0.5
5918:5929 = -0.4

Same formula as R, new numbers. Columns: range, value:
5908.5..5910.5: 11.8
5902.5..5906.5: 11.9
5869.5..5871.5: 11.6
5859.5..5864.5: 11.8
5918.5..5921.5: 11.2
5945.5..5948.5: 10.7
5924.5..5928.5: 11.6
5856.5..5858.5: 11.2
